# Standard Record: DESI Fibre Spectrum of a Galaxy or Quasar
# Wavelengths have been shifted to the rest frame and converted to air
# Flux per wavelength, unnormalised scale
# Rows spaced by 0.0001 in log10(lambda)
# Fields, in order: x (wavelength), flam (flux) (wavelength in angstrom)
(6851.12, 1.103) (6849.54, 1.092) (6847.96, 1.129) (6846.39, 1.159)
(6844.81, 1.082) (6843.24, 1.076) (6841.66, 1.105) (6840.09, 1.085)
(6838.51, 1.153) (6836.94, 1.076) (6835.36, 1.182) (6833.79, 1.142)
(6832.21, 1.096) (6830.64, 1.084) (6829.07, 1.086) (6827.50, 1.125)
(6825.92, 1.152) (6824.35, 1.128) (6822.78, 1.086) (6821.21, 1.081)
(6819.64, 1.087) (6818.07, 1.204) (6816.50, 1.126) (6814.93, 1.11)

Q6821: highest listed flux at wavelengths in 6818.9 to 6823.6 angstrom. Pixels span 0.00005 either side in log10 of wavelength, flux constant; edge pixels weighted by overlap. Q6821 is 1.087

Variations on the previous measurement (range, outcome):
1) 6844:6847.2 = 1.159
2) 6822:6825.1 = 1.128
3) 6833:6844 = 1.182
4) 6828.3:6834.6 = 1.142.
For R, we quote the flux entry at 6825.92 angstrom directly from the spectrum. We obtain 1.152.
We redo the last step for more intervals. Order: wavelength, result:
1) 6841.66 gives 1.105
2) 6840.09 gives 1.085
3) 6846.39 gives 1.159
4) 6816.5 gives 1.126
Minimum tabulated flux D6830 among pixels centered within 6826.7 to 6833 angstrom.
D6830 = 1.084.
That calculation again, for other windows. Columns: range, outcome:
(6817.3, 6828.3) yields 1.081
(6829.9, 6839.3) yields 1.076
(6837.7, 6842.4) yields 1.085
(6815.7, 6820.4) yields 1.087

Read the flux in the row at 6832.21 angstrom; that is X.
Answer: 1.096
